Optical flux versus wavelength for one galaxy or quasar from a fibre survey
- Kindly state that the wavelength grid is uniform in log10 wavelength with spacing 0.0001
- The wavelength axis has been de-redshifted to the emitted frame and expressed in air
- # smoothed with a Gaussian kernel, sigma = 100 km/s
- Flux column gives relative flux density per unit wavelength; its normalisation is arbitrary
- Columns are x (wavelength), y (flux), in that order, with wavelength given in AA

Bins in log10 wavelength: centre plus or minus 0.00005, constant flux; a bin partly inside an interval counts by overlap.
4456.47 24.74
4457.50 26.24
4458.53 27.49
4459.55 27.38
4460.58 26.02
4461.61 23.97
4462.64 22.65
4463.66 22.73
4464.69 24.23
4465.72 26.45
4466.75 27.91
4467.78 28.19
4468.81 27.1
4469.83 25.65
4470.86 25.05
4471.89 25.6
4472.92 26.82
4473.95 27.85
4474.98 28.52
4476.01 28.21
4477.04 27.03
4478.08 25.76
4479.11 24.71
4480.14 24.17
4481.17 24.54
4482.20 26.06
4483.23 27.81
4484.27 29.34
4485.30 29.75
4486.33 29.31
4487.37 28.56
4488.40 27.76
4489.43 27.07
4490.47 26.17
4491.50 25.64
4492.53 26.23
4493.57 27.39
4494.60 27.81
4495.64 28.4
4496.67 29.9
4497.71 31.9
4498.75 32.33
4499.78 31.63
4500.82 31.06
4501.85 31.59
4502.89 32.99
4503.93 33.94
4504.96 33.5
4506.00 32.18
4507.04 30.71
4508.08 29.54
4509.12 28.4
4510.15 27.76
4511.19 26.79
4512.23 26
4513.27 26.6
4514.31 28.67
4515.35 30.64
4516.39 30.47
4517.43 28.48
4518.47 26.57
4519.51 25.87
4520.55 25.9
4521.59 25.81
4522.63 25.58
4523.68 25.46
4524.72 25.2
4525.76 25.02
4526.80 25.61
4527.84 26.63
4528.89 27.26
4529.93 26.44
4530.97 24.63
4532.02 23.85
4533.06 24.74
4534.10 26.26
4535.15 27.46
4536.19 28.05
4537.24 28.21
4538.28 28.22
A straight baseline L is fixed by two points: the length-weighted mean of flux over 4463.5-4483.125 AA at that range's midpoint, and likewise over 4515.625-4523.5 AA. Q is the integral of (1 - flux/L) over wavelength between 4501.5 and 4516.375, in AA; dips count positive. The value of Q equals -1.7 AA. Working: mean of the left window 26.2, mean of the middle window 29.9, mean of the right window 27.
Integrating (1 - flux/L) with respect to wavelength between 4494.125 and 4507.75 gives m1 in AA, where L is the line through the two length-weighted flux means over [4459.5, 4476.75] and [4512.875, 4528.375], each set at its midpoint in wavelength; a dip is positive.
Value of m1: -2.5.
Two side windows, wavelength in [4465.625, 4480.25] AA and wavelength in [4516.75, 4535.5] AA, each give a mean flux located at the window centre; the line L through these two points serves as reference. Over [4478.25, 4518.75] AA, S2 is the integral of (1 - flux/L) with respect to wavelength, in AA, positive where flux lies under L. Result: -3.77 AA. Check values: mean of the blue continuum 26.7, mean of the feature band 28.8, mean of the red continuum 26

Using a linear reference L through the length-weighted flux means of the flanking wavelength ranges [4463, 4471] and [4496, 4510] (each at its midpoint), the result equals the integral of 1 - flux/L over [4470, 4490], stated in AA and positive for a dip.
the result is 0.6 AA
